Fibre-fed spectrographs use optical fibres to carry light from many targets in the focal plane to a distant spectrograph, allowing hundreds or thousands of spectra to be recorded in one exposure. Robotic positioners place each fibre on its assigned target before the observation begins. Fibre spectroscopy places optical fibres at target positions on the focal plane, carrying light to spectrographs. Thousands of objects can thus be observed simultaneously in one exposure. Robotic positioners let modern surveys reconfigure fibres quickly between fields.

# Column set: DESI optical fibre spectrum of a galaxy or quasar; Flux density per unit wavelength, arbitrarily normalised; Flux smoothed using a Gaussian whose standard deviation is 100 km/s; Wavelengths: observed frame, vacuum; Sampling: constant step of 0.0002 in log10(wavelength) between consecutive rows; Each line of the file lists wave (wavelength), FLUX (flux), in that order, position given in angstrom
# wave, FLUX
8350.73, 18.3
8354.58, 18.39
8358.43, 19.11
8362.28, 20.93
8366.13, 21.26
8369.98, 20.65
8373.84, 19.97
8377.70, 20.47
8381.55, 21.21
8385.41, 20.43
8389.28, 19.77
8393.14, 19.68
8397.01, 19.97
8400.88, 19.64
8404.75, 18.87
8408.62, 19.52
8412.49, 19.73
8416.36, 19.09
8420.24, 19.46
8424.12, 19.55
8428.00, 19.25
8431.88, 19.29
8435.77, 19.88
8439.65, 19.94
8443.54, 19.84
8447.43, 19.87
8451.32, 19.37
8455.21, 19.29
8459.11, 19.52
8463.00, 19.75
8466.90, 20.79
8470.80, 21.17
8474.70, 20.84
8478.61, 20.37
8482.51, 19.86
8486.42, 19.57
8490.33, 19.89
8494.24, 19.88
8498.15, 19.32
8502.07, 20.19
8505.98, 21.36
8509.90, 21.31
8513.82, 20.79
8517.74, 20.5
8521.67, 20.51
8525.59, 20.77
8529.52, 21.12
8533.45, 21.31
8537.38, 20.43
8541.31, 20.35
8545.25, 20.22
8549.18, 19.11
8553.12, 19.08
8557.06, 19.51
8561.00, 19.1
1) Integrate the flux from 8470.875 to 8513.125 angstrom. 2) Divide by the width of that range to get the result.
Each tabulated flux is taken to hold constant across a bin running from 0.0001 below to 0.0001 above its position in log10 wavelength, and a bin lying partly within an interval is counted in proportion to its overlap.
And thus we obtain 20.3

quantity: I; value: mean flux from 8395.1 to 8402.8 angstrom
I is 19.8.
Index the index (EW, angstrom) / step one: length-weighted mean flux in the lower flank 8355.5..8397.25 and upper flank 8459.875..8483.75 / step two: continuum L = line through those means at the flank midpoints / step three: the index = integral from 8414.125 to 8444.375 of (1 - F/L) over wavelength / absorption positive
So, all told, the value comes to 1.2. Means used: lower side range 20.3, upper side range 20.4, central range 19.5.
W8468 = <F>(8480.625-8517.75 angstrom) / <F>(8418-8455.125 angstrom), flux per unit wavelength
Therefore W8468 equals 1.03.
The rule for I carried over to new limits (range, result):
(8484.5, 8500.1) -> 19.7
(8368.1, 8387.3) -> 20.5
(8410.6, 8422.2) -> 19.4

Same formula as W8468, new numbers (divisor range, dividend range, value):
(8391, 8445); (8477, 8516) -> 1.04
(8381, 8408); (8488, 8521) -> 1.03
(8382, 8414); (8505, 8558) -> 1.03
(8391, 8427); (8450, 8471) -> 1.02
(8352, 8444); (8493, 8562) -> 1.02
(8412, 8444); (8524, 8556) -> 1.04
